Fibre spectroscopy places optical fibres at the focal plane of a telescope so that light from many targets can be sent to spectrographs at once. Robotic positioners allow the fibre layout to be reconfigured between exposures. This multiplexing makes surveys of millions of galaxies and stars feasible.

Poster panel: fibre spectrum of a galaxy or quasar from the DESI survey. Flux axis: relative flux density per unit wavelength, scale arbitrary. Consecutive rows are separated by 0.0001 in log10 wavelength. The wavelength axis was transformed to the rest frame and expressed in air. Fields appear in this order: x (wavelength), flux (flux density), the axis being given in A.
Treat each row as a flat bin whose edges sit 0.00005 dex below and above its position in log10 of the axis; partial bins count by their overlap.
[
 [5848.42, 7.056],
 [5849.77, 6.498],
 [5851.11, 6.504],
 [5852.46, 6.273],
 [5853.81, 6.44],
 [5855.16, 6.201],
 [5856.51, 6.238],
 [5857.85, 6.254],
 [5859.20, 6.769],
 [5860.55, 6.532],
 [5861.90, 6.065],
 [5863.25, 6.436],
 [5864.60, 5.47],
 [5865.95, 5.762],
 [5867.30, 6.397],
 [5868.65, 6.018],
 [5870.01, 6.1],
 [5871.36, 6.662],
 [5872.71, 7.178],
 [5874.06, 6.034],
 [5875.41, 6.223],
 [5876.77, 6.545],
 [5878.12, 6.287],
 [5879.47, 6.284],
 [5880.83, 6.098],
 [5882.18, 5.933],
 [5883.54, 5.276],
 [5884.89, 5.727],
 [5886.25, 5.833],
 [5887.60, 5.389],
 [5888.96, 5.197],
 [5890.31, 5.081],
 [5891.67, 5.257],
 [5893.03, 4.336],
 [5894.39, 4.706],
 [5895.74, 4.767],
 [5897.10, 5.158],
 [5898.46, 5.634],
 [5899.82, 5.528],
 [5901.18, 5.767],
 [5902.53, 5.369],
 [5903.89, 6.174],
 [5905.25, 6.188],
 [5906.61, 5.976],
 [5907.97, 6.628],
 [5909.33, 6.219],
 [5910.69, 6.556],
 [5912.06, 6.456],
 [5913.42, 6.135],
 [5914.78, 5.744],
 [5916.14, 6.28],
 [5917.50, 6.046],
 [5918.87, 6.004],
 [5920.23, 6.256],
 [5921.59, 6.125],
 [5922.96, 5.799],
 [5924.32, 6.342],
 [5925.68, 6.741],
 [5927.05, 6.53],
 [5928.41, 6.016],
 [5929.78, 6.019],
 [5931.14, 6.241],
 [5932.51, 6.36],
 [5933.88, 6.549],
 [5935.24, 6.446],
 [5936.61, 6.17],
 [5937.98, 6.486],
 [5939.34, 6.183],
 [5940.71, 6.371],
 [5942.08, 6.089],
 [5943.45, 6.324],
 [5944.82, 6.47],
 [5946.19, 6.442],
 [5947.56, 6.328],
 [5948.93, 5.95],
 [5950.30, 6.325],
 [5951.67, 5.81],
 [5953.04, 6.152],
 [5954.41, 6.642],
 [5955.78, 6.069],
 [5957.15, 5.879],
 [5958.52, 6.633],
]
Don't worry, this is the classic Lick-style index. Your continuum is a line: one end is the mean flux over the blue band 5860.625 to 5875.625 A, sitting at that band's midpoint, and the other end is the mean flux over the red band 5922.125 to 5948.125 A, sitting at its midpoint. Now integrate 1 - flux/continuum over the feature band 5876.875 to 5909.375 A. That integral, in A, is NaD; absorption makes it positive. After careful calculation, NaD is 3.3 A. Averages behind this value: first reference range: 6.23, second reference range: 6.31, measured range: 5.62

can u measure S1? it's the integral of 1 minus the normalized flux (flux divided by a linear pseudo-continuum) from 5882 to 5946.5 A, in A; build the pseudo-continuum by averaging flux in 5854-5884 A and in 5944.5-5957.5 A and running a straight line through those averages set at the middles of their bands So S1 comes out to 2.8 A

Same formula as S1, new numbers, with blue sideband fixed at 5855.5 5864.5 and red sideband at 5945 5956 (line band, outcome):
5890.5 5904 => 2.3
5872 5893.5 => 1.7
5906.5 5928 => 0.1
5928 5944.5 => -0.1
